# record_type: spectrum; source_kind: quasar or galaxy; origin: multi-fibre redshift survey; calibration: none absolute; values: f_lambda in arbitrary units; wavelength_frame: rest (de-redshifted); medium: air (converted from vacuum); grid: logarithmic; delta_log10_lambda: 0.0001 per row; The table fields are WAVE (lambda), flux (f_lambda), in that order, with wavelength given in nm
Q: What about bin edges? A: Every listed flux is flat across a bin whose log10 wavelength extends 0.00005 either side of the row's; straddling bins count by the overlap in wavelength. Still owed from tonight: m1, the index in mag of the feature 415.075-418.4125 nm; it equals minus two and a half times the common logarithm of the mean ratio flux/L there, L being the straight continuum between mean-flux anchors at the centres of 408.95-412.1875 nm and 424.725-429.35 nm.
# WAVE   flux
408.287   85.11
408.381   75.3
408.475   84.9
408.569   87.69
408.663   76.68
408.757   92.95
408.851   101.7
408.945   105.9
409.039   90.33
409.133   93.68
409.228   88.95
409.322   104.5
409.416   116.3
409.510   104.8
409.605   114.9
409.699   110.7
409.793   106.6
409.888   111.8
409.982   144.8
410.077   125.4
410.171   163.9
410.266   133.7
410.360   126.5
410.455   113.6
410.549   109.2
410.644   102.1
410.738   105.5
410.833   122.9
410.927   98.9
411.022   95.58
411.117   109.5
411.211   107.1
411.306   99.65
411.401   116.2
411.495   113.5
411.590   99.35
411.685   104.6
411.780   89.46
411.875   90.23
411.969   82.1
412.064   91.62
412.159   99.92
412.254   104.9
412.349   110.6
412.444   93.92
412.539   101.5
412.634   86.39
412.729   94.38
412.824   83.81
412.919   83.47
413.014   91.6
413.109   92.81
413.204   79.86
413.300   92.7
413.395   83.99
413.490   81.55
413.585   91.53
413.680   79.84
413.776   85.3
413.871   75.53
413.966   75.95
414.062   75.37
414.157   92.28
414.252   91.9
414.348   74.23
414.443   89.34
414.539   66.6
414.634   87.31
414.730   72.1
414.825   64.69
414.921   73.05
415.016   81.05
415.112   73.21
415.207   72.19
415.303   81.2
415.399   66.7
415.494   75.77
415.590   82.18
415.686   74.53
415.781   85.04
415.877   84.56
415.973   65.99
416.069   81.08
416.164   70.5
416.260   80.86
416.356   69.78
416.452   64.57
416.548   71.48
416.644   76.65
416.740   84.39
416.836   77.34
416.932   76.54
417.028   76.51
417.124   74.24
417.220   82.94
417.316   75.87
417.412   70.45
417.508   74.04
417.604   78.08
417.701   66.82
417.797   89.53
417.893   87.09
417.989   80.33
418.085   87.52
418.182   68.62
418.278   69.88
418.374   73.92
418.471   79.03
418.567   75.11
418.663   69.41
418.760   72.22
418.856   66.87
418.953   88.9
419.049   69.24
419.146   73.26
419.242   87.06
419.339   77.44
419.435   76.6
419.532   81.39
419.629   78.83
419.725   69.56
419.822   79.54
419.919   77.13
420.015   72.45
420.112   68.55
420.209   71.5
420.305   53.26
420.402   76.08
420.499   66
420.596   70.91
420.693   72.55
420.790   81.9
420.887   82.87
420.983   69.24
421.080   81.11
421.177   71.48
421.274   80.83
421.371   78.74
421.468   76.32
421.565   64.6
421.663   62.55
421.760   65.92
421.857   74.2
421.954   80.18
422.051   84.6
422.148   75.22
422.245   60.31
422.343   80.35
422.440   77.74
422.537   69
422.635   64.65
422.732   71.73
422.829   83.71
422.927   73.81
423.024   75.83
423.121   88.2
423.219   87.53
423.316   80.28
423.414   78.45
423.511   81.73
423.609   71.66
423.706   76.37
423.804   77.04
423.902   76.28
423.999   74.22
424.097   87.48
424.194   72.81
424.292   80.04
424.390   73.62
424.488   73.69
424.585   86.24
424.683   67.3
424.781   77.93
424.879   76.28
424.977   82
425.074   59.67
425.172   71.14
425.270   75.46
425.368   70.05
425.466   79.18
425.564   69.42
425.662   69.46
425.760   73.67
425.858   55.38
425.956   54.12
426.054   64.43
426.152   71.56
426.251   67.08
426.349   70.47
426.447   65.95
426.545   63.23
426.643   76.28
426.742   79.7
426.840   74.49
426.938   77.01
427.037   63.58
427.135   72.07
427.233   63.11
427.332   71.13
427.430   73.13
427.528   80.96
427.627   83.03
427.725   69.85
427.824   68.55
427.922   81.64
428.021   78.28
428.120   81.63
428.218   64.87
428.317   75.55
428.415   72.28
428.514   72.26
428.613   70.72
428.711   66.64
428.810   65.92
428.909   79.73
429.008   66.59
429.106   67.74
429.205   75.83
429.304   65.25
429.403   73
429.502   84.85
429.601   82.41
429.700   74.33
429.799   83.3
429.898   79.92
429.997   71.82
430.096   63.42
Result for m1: 0.23 mag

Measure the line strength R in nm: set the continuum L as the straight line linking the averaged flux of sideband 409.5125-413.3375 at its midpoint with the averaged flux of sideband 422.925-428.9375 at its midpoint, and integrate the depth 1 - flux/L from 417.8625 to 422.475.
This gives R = 0.607 nm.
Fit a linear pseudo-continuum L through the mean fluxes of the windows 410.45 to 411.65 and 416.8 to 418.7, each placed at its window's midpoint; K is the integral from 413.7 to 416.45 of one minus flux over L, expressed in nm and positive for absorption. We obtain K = 0.36 nm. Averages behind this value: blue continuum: 107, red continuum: 76.7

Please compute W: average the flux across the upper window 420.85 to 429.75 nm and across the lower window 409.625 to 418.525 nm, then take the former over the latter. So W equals 0.8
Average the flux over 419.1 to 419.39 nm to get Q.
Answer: 79.4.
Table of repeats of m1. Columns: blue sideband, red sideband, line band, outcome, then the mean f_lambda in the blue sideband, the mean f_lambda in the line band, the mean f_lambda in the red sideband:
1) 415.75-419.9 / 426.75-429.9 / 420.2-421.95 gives 0.05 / 76.4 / 72.5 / 73.7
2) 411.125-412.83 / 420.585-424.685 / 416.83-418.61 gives 0.13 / 98.9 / 77.1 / 76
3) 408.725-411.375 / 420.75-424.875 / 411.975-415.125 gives 0.19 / 111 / 85.6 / 76.1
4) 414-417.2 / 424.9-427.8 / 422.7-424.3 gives -0.09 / 76.8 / 78.7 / 70.6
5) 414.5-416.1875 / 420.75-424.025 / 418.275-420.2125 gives 0.01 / 75.6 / 75.3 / 75.9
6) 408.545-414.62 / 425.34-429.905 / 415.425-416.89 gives 0.20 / 98.9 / 76.2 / 72.1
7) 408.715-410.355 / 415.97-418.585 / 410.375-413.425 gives 0.03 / 113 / 98.8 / 76.2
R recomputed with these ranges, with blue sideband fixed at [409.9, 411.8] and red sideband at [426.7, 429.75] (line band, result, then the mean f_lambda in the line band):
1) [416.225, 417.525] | 0.321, 75.4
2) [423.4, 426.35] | 0.303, 73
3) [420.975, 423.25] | 0.333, 74.9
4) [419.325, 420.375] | 0.225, 73.2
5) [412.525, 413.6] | 0.207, 88.2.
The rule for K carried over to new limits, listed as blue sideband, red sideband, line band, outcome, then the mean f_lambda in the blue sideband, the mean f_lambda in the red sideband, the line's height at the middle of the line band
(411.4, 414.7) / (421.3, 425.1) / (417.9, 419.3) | 0.10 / 89.6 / 75.7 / 82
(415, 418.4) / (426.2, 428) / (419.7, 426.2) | 0.01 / 76.4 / 72.4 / 74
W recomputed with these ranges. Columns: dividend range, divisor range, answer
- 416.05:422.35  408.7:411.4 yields 0.68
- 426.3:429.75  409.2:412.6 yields 0.67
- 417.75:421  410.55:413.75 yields 0.78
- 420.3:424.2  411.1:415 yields 0.84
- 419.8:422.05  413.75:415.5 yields 0.94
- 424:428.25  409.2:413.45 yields 0.69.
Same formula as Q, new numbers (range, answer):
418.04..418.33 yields 75.2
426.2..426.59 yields 66.7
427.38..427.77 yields 77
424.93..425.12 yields 71.2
